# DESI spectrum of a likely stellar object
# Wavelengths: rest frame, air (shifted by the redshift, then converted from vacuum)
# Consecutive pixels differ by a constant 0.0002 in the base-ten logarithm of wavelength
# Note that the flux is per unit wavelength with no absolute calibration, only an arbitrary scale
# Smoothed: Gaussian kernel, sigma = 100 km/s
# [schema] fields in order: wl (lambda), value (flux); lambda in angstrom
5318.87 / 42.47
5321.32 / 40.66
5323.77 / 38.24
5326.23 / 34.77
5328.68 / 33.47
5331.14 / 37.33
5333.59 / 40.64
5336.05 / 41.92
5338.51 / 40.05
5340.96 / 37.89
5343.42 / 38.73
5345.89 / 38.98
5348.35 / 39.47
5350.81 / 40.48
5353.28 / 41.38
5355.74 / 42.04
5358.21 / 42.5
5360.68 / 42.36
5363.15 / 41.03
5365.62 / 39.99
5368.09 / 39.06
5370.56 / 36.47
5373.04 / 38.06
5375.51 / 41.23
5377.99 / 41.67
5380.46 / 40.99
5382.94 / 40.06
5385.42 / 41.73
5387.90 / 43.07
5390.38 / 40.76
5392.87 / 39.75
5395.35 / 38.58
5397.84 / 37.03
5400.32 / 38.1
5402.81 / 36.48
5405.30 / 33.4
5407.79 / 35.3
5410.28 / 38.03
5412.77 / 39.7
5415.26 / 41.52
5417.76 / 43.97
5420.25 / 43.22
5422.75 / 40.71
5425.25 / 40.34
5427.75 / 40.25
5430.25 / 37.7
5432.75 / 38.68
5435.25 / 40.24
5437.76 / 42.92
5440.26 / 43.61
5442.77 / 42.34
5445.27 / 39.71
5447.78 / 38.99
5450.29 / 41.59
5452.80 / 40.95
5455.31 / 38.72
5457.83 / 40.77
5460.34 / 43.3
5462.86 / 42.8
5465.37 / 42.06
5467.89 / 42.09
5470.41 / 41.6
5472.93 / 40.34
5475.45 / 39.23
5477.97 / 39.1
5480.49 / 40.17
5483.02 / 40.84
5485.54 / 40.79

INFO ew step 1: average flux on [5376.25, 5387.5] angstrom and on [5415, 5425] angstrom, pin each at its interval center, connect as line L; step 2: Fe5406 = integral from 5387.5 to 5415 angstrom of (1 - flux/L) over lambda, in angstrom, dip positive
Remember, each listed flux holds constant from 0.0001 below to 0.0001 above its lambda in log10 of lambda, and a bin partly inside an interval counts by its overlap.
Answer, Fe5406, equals 2.36 angstrom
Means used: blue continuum 41.3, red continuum 42.2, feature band 38.2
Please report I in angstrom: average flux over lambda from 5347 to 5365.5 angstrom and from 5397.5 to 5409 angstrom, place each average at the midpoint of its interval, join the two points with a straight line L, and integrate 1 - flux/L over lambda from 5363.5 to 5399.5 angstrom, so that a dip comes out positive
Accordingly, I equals -1.4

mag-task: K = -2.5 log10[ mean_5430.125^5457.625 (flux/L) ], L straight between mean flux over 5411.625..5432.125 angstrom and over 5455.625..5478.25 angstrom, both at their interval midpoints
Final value 0.011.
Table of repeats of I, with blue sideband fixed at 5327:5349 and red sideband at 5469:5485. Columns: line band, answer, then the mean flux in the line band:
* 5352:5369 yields -1.0 angstrom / 41.2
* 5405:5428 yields -0.2 angstrom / 39.9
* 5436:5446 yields -0.6 angstrom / 42.2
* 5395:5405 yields 0.6 angstrom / 37.1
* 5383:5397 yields -0.5 angstrom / 40.6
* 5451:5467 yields -0.6 angstrom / 41.4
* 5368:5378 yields 0.0 angstrom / 39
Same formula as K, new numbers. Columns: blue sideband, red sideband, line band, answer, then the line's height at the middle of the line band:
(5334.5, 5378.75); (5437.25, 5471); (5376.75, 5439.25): 0.03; 40.9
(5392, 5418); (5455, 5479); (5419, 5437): -0.03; 39.2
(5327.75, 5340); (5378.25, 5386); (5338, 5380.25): 0.00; 39.9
